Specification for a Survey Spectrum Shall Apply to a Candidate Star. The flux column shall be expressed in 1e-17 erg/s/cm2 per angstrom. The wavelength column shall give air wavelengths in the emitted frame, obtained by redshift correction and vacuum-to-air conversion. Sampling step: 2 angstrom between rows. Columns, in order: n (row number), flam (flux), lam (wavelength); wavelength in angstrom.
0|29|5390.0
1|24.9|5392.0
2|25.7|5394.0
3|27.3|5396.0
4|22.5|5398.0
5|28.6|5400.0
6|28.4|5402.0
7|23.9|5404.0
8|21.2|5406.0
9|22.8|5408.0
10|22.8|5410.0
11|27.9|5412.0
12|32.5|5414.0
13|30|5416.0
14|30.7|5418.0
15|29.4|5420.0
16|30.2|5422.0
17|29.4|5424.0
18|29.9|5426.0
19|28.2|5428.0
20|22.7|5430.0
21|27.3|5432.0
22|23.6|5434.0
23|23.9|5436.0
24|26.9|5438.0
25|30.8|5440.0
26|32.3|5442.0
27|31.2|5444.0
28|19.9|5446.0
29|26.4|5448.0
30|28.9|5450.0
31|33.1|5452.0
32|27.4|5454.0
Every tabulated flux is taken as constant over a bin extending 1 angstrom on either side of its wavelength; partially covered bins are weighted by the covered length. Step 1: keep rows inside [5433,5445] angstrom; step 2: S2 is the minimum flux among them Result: 23.6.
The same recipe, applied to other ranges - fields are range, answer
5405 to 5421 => 21.2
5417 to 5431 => 22.7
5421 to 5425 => 29.4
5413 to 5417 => 30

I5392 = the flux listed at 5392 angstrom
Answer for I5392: 24.9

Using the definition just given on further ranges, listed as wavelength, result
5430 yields 22.7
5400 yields 28.6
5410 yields 22.8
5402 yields 28.4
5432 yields 27.3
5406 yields 21.2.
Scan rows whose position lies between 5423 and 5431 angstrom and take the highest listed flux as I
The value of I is 29.9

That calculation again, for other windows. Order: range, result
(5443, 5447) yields 31.2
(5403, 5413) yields 27.9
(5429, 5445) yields 32.3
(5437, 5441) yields 30.8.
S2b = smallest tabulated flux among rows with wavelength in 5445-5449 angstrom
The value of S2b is 19.9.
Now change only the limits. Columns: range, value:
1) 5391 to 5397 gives 24.9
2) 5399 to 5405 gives 23.9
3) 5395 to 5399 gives 22.5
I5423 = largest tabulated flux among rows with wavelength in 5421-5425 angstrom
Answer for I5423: 30.2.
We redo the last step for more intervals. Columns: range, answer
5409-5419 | 32.5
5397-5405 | 28.6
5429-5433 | 27.3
